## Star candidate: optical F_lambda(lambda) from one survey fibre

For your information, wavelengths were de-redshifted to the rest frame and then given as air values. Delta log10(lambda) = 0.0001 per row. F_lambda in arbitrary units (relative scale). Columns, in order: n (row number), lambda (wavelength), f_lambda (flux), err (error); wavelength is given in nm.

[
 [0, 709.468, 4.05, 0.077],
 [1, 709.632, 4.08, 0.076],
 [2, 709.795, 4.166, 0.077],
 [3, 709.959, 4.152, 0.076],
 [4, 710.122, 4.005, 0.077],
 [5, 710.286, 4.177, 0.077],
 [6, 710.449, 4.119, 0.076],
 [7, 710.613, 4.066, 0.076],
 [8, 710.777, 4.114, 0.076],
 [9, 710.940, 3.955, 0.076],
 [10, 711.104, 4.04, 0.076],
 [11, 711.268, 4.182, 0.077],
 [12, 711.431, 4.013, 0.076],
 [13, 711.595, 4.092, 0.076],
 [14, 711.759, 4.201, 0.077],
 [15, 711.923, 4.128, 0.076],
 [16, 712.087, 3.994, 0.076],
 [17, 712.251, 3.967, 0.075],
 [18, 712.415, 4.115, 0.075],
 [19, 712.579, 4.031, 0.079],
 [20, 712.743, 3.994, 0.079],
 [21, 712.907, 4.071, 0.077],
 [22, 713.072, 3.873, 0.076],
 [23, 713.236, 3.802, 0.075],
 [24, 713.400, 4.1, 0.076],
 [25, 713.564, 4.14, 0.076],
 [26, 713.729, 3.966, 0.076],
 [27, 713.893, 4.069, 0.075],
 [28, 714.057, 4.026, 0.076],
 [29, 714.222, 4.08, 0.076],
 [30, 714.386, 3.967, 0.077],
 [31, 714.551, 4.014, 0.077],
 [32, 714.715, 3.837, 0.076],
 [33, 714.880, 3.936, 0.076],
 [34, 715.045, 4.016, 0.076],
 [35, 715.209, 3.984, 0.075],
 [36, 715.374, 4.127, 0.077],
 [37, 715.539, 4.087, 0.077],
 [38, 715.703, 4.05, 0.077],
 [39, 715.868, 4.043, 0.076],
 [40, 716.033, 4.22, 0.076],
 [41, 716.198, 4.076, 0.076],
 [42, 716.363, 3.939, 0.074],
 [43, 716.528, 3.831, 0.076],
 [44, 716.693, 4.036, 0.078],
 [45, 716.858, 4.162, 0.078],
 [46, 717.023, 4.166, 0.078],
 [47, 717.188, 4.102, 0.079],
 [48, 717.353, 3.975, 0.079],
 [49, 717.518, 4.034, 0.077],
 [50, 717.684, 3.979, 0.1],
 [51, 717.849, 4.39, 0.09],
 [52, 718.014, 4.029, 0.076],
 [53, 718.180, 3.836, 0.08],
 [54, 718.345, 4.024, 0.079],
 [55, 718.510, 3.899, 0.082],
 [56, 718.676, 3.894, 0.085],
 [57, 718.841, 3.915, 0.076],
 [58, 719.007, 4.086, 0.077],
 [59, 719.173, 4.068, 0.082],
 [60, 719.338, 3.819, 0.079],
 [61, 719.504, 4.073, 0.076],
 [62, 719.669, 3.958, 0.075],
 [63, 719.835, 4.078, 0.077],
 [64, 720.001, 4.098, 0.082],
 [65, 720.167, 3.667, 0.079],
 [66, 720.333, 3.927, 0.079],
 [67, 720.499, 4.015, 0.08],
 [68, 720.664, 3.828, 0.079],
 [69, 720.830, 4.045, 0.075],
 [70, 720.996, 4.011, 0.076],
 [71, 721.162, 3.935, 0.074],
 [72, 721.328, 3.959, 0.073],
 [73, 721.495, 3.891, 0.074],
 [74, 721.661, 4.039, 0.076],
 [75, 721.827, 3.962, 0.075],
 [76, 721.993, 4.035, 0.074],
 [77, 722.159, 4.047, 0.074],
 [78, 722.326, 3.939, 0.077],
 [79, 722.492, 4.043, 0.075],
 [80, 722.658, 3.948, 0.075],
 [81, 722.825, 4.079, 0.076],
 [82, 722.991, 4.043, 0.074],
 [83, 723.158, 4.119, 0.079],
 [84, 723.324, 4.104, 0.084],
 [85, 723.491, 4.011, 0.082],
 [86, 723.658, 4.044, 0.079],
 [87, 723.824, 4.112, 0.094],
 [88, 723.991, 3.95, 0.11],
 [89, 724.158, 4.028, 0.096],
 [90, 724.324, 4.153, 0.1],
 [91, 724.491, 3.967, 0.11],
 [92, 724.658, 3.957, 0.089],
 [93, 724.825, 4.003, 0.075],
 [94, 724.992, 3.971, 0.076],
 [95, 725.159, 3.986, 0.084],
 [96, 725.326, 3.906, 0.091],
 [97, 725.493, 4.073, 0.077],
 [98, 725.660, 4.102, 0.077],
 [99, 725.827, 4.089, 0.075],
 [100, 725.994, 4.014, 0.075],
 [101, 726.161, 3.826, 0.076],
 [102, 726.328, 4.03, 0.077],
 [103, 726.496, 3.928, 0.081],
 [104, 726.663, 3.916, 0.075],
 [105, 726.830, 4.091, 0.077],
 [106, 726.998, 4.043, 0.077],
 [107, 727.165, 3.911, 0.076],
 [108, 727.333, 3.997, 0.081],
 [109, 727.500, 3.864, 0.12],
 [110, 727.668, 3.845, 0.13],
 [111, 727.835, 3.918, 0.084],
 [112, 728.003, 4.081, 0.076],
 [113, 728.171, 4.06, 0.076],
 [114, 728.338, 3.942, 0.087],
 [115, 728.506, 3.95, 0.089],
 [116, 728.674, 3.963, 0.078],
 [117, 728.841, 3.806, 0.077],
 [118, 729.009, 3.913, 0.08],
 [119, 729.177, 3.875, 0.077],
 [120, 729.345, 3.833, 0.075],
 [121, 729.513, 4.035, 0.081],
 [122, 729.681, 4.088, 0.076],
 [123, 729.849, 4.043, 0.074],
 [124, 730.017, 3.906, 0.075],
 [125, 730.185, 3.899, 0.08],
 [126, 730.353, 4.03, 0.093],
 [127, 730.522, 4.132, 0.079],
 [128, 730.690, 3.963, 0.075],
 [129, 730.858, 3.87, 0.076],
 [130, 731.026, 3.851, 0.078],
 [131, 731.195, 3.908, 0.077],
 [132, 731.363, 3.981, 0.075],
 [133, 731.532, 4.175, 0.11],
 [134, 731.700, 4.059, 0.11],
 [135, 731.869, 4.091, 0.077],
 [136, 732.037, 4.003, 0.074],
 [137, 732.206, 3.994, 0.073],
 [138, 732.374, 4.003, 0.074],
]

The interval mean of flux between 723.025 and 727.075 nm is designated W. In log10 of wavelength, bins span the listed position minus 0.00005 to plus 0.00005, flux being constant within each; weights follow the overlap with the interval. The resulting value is 4.02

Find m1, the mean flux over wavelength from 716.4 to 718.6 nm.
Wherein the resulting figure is 4.03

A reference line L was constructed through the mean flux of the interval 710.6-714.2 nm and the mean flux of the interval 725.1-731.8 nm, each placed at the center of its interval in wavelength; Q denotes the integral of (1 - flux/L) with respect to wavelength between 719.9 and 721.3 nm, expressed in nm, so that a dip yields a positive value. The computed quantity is 0.02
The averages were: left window 4.04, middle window 3.94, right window 3.97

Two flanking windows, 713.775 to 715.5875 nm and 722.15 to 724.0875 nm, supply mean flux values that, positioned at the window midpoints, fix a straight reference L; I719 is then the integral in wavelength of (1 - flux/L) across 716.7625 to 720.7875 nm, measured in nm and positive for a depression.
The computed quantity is 0.02 nm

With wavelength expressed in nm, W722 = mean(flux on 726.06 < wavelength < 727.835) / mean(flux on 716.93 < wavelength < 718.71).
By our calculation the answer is 0.98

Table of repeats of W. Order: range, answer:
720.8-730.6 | 3.99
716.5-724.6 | 4.01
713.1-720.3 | 4.01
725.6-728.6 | 3.98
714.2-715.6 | 4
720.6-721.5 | 3.95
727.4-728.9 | 3.94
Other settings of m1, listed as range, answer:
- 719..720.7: 3.96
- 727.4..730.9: 3.95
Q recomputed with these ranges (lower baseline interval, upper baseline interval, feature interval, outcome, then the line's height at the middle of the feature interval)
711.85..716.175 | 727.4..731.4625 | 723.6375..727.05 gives -0.033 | 3.97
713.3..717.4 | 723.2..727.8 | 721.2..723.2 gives 0.003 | 4.01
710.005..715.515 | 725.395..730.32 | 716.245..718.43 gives -0.012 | 4.02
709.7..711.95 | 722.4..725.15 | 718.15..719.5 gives 0.034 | 4.06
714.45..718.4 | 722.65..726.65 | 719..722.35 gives 0.044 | 4.03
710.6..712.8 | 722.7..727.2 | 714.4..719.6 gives 0.033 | 4.05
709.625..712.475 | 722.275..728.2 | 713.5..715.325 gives 0.028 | 4.07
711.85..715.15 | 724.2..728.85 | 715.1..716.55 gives -0.017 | 4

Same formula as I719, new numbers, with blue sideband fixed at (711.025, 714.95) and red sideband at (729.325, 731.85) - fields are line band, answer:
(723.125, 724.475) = -0.02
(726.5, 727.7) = 0.01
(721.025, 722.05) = 0.01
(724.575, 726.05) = 0.00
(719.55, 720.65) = 0.02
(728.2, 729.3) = 0.02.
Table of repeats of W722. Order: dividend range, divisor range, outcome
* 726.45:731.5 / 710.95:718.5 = 0.98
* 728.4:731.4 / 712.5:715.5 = 0.99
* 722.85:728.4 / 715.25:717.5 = 0.99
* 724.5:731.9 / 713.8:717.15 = 0.99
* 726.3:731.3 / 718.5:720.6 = 1.00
